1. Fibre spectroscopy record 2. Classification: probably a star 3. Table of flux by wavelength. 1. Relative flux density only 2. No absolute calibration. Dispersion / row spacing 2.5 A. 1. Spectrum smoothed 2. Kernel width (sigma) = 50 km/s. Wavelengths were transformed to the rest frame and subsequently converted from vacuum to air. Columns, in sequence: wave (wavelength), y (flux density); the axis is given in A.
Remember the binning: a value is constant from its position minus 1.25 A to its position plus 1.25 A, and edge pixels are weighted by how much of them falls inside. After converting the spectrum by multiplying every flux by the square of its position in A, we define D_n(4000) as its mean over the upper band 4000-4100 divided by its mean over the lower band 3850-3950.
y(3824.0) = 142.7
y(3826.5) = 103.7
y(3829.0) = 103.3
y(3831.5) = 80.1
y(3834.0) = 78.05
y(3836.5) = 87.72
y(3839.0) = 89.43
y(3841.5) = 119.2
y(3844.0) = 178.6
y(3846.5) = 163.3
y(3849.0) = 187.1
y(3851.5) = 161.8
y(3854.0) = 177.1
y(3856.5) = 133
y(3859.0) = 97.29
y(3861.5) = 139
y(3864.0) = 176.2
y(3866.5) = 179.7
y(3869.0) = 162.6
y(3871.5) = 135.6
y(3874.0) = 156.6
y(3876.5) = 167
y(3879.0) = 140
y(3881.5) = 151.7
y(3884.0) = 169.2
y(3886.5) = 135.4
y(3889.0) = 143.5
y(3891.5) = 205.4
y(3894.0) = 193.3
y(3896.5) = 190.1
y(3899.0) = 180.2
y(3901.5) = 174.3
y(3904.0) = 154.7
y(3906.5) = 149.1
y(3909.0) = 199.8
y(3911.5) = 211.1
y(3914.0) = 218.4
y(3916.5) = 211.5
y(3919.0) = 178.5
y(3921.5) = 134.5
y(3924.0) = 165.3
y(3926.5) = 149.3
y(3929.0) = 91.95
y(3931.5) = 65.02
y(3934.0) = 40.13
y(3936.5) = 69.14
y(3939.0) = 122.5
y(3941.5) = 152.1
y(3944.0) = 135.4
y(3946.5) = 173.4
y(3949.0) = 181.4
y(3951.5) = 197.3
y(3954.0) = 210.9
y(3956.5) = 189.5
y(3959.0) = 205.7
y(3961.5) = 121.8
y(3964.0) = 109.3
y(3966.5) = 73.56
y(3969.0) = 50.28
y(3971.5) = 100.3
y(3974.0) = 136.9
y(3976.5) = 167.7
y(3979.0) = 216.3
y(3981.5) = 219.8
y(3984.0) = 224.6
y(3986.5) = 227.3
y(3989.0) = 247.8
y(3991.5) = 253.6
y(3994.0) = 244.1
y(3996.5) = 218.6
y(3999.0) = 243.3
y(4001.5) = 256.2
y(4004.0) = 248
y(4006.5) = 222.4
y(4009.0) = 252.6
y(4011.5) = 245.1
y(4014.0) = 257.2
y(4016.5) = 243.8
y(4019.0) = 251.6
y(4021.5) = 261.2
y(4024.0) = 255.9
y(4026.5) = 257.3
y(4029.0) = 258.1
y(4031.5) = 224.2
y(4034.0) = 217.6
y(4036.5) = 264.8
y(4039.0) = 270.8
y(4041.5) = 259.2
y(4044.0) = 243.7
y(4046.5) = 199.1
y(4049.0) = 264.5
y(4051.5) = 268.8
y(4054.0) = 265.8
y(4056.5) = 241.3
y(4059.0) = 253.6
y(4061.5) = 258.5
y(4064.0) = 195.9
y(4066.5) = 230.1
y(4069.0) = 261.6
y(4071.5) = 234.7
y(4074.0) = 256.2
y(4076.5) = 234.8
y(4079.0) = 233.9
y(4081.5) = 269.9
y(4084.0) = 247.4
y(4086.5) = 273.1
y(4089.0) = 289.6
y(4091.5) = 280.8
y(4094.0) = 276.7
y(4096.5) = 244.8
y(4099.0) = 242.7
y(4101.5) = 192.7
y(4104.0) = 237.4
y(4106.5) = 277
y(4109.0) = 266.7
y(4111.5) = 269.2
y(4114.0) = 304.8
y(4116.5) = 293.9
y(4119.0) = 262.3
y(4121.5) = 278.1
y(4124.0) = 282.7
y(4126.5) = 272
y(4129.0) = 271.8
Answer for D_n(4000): 1.75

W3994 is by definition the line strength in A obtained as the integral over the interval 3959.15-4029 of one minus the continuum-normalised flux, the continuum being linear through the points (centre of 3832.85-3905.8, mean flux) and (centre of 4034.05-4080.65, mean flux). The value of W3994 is 2.6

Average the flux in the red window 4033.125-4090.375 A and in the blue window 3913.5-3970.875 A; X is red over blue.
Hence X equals 1.79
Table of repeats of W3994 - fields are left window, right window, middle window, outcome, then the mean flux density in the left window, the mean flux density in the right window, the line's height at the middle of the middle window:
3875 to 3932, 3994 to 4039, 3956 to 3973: 7.3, 166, 246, 209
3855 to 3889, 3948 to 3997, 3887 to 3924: -4.8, 149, 179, 159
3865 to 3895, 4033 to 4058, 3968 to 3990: 3.9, 162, 250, 214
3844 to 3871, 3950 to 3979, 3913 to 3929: -1.9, 158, 146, 151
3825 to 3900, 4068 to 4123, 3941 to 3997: 6.4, 146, 260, 198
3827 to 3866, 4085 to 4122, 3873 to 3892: -0.8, 132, 266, 151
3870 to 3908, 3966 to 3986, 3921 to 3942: 6.8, 163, 154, 159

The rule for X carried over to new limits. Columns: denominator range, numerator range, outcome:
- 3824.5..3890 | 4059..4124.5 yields 1.85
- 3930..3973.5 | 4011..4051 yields 1.93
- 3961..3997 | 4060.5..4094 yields 1.45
